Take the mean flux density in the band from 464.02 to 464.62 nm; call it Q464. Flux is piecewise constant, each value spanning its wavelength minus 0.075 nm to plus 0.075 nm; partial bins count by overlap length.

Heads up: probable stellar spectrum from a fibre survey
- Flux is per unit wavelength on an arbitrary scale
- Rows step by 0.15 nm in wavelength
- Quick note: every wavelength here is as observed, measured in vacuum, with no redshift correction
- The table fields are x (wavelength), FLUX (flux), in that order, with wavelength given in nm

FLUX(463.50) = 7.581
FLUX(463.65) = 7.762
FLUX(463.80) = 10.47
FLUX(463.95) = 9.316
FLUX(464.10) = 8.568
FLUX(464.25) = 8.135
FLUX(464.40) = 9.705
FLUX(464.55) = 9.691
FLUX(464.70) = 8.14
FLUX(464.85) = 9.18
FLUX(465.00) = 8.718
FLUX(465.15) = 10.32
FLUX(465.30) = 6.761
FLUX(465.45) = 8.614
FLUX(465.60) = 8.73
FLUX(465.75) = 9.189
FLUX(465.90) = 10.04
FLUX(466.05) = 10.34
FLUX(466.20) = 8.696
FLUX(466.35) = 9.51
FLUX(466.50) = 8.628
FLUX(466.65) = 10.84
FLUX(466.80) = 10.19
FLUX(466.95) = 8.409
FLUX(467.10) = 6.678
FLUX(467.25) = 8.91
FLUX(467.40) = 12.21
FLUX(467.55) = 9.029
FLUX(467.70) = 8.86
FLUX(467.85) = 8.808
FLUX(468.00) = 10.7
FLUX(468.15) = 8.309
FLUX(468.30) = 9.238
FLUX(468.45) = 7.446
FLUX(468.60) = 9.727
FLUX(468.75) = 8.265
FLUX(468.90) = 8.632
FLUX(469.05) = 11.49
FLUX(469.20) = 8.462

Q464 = 9.02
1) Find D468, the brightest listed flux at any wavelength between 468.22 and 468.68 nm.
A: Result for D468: 9.727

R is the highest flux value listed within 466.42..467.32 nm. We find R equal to 10.84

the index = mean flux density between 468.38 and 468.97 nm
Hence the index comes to 8.53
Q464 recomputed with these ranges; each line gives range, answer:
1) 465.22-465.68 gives 8.07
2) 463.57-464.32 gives 8.85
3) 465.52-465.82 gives 8.95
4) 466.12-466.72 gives 9.41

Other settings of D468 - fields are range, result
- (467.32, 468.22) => 12.21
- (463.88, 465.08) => 9.705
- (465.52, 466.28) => 10.34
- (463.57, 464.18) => 10.47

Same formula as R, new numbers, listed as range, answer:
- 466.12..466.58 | 9.51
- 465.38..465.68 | 8.73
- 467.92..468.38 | 10.7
